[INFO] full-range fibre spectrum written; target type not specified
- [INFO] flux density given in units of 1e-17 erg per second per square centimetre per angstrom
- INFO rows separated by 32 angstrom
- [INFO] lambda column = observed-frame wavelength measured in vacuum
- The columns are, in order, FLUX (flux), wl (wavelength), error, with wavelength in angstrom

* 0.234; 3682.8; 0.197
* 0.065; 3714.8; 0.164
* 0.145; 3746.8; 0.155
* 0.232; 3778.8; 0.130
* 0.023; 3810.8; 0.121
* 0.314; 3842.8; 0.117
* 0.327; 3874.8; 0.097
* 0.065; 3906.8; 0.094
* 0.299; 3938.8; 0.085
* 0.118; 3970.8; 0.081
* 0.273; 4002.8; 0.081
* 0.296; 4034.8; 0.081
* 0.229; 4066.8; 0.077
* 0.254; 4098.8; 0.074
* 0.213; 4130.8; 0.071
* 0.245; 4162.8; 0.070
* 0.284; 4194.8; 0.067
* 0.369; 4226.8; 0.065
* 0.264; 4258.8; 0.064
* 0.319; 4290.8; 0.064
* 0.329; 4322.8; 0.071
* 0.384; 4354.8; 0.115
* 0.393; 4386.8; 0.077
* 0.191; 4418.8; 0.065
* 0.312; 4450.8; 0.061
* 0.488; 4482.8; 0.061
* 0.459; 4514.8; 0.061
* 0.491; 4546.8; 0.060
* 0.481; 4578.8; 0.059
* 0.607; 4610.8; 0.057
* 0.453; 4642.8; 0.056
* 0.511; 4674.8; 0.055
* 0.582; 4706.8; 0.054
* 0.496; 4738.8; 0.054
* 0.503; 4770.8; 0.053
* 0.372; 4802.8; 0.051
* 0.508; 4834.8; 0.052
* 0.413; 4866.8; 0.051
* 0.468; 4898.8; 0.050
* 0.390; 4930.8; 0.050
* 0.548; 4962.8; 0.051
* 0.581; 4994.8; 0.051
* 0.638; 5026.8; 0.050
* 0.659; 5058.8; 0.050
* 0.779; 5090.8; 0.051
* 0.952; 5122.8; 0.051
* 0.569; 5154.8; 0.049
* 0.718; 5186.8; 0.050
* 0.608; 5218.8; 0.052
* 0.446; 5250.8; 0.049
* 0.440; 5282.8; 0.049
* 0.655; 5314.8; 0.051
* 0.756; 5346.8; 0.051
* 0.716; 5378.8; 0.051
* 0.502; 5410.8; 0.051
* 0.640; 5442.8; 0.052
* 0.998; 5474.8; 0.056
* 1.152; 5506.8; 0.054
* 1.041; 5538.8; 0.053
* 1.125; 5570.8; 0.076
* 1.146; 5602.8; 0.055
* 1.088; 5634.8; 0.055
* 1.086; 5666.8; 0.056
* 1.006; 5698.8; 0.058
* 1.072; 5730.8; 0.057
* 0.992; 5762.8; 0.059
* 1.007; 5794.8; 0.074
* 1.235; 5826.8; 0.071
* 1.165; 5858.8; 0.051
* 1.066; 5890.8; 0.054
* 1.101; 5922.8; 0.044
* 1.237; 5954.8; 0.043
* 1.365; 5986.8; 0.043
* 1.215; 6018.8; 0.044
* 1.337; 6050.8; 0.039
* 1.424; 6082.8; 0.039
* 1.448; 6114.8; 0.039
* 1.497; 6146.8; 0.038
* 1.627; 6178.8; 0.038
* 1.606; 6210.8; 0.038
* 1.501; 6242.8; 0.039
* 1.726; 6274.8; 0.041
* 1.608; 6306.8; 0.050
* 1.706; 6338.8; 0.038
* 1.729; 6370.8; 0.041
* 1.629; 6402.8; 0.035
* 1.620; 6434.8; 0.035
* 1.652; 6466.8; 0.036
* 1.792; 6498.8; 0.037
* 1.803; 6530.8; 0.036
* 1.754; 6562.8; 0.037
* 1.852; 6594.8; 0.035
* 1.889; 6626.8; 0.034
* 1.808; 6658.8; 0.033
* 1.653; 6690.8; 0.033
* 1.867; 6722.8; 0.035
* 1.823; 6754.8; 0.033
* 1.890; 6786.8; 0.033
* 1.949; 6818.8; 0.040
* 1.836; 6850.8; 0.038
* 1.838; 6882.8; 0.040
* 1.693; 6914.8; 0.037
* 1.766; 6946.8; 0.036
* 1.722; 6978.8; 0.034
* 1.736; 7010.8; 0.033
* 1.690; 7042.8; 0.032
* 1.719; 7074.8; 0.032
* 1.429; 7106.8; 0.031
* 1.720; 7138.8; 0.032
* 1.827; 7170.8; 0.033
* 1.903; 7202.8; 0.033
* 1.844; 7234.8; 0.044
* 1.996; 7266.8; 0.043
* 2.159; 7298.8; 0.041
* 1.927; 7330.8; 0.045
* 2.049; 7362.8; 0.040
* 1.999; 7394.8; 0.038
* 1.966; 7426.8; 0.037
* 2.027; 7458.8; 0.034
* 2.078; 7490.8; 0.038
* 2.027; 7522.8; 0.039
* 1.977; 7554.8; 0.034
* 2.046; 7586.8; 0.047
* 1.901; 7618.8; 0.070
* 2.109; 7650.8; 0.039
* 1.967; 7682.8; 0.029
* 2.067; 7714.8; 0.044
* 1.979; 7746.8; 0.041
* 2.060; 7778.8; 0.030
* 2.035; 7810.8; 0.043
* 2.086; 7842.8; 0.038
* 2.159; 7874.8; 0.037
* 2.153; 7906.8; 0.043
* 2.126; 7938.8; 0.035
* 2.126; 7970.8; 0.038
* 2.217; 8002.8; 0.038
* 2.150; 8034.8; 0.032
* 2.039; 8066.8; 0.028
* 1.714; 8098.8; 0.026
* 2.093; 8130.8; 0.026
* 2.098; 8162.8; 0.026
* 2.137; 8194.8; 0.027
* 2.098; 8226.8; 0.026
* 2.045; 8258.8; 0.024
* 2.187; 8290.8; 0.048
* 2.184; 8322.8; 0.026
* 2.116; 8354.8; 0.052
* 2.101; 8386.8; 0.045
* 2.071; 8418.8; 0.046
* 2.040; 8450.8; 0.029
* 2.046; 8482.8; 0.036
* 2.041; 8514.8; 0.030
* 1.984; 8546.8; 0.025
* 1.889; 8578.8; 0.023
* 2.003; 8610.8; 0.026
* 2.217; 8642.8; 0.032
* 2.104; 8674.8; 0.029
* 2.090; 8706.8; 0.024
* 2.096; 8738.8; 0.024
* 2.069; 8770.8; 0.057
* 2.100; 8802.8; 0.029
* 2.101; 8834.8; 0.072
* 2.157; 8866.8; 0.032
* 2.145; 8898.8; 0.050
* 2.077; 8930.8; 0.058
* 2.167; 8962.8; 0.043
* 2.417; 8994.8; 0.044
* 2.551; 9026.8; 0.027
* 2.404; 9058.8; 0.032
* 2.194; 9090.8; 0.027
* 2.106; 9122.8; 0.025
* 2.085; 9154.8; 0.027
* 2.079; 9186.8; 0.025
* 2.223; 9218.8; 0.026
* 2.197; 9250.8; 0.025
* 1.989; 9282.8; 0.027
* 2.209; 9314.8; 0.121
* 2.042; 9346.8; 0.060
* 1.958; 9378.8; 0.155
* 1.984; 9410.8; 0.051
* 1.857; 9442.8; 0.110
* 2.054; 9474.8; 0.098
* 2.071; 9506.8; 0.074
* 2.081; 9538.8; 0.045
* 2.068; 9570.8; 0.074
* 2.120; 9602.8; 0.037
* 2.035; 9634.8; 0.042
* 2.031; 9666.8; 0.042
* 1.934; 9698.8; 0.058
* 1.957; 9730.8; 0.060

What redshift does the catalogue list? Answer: 0.373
